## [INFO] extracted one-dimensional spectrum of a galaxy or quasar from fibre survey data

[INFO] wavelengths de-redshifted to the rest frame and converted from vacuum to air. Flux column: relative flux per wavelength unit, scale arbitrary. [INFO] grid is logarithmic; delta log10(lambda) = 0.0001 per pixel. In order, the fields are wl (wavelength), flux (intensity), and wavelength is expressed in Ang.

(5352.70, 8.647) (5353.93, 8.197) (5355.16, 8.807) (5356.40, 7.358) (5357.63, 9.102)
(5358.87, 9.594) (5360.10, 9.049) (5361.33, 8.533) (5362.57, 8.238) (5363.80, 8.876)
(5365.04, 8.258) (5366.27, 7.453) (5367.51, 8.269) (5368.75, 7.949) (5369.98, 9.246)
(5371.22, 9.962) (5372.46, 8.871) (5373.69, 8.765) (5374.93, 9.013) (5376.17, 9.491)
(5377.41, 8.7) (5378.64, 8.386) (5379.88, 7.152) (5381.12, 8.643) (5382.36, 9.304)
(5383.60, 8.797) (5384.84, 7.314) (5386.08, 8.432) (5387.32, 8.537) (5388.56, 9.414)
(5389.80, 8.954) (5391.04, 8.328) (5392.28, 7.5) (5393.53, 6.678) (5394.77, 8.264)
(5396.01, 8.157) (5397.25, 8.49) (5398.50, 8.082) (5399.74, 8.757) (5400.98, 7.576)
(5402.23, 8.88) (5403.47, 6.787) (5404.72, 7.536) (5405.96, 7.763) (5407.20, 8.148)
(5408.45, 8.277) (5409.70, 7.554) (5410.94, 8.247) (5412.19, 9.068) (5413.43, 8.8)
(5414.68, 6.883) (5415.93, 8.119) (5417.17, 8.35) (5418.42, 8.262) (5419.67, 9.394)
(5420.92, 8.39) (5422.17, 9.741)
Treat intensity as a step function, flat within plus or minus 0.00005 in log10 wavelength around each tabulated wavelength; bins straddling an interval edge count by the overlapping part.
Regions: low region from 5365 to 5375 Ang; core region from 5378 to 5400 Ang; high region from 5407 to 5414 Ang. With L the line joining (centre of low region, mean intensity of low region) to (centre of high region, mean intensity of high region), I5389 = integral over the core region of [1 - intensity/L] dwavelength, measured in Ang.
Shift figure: 0.6 Ang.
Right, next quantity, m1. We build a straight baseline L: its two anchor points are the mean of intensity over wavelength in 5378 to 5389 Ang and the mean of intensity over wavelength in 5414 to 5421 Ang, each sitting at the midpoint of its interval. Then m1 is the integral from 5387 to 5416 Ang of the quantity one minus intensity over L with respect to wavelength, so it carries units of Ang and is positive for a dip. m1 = 0.7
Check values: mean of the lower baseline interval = 8.43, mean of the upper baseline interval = 8.22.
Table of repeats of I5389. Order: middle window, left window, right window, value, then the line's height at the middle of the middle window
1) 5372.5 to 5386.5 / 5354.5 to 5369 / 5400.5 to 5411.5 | -0.6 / 8.22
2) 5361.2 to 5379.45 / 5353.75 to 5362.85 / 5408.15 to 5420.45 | -0.2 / 8.57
